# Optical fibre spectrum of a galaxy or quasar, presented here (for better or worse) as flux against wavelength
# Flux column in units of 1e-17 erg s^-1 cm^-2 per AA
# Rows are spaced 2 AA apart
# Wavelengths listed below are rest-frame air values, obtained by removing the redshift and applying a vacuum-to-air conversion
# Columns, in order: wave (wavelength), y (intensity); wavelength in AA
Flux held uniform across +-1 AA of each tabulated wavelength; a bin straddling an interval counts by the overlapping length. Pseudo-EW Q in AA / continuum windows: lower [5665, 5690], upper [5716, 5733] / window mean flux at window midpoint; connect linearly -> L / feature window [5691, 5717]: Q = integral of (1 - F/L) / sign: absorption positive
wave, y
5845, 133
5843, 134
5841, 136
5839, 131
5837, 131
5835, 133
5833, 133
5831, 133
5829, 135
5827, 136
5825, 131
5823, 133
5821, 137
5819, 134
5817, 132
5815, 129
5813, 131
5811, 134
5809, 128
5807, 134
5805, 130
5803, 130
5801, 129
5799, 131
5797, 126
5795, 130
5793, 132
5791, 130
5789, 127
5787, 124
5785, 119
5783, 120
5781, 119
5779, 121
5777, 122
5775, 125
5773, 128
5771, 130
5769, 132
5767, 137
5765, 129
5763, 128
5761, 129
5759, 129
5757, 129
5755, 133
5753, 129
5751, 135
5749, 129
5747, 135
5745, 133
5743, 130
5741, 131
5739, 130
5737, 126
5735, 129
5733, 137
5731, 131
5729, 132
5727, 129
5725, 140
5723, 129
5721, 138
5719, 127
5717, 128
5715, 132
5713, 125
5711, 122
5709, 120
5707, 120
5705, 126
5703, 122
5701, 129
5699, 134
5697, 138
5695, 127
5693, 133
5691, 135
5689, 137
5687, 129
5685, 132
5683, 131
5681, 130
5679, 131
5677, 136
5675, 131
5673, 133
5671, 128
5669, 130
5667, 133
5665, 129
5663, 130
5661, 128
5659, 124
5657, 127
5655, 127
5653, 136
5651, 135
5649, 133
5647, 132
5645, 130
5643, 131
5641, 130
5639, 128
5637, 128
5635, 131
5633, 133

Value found 0.8 AA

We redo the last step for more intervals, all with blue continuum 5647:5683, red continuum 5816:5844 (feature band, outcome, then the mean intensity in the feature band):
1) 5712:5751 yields 0.2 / 131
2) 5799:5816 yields 0.3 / 131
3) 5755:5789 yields 1.5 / 127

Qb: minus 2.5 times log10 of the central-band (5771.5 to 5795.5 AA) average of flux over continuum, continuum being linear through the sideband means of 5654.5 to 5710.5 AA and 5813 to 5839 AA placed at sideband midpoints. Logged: 0.06 mag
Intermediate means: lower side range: 130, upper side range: 133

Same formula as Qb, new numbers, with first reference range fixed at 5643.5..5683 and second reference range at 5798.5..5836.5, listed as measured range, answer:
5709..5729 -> 0.01 mag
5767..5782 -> 0.05 mag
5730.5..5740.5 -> 0.01 mag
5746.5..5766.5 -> 0.01 mag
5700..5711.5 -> 0.07 mag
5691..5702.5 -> -0.01 mag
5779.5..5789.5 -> 0.09 mag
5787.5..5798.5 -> 0.03 mag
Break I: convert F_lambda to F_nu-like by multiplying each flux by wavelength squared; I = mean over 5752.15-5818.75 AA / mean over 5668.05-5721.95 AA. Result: 1.0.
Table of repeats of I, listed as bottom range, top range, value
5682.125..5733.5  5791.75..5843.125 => 1.05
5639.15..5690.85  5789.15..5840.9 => 1.06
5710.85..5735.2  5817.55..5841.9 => 1.06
